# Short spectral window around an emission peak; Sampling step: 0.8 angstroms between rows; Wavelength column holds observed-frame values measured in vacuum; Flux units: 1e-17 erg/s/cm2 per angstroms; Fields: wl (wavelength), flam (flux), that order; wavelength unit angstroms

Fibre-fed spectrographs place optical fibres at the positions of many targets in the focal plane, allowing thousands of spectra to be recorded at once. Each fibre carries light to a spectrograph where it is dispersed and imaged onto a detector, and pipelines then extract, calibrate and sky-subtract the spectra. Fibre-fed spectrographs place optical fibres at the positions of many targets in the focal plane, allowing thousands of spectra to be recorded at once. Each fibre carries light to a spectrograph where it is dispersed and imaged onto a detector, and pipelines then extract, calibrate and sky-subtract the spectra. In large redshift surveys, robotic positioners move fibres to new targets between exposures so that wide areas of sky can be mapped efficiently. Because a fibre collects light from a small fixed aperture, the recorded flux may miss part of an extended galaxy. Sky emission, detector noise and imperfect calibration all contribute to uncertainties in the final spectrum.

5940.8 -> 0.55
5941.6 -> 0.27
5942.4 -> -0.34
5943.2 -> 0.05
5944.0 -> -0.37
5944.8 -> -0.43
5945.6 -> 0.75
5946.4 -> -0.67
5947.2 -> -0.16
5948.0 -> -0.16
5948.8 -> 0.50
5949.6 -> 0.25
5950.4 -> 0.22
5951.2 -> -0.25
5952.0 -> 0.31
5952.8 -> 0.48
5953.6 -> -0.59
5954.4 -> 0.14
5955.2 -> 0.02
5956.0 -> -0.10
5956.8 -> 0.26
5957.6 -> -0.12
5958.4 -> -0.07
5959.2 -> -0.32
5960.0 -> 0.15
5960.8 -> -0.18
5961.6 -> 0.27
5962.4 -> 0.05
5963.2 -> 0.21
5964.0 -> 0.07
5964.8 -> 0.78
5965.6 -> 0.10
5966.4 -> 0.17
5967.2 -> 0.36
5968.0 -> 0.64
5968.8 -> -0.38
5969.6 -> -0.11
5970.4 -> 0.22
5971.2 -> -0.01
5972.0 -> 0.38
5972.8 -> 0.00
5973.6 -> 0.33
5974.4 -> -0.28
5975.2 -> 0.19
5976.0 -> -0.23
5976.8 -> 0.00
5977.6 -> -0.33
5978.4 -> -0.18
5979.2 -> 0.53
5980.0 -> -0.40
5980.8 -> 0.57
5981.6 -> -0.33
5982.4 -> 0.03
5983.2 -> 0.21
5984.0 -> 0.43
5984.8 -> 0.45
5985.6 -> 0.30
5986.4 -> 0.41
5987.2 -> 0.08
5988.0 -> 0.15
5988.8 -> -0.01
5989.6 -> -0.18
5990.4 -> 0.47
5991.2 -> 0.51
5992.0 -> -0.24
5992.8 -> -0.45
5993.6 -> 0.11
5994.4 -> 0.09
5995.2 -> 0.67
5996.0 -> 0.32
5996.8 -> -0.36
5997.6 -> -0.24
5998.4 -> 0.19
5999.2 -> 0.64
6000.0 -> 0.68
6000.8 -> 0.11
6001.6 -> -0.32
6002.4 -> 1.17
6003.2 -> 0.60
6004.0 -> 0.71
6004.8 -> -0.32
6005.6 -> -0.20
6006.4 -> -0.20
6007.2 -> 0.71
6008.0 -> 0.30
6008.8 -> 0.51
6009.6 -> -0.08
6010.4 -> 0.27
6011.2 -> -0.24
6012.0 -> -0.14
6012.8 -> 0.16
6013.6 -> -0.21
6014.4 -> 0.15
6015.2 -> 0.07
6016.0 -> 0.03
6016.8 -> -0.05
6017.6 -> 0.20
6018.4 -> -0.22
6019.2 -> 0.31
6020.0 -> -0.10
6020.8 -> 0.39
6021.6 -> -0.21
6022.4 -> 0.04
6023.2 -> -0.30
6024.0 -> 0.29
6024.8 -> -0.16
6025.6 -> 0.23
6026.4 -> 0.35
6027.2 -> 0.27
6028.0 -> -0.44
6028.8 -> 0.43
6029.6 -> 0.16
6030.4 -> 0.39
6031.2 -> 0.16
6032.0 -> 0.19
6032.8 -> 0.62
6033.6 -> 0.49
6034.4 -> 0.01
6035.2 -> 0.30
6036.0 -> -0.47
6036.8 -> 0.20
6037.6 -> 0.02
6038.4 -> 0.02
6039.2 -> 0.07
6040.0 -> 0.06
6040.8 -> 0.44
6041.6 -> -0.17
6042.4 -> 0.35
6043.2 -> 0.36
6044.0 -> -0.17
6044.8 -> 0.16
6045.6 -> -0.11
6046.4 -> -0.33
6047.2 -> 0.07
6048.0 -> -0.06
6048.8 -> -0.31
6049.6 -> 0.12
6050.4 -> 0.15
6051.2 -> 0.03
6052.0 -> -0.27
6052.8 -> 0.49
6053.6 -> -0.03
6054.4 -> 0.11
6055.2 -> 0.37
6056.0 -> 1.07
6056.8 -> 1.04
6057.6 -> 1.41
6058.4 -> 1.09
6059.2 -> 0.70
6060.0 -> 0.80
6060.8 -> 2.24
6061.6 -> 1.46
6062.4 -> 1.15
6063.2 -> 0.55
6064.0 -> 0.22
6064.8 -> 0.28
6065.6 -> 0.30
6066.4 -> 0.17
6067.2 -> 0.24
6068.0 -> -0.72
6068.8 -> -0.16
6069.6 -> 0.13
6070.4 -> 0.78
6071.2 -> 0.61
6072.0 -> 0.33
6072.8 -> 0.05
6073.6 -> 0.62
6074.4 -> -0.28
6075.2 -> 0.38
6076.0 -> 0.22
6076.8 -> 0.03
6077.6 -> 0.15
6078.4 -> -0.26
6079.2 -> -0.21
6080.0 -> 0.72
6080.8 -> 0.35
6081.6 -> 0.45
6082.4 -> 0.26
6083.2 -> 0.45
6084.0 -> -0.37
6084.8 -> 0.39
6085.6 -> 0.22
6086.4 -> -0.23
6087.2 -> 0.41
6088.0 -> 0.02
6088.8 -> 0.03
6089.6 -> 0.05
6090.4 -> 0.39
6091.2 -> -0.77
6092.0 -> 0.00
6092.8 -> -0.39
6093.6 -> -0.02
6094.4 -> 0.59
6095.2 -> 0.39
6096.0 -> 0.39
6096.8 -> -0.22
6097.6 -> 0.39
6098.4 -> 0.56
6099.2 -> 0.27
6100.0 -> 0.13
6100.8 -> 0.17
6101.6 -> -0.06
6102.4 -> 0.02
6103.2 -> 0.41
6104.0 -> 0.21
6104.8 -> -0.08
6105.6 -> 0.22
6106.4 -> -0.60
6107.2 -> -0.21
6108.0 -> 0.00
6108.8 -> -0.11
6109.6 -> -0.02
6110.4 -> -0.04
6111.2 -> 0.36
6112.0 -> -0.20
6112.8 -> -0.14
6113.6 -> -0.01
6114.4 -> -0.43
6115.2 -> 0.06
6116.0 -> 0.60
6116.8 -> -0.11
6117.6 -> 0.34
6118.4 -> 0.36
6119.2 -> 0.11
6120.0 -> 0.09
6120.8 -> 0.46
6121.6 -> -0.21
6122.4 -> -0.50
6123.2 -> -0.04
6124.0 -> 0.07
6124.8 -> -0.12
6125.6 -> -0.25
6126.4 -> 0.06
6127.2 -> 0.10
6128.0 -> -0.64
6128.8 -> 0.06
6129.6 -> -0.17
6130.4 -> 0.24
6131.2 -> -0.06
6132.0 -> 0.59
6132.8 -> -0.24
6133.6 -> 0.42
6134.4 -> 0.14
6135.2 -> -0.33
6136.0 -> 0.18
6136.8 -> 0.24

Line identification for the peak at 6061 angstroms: [O II] 3727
